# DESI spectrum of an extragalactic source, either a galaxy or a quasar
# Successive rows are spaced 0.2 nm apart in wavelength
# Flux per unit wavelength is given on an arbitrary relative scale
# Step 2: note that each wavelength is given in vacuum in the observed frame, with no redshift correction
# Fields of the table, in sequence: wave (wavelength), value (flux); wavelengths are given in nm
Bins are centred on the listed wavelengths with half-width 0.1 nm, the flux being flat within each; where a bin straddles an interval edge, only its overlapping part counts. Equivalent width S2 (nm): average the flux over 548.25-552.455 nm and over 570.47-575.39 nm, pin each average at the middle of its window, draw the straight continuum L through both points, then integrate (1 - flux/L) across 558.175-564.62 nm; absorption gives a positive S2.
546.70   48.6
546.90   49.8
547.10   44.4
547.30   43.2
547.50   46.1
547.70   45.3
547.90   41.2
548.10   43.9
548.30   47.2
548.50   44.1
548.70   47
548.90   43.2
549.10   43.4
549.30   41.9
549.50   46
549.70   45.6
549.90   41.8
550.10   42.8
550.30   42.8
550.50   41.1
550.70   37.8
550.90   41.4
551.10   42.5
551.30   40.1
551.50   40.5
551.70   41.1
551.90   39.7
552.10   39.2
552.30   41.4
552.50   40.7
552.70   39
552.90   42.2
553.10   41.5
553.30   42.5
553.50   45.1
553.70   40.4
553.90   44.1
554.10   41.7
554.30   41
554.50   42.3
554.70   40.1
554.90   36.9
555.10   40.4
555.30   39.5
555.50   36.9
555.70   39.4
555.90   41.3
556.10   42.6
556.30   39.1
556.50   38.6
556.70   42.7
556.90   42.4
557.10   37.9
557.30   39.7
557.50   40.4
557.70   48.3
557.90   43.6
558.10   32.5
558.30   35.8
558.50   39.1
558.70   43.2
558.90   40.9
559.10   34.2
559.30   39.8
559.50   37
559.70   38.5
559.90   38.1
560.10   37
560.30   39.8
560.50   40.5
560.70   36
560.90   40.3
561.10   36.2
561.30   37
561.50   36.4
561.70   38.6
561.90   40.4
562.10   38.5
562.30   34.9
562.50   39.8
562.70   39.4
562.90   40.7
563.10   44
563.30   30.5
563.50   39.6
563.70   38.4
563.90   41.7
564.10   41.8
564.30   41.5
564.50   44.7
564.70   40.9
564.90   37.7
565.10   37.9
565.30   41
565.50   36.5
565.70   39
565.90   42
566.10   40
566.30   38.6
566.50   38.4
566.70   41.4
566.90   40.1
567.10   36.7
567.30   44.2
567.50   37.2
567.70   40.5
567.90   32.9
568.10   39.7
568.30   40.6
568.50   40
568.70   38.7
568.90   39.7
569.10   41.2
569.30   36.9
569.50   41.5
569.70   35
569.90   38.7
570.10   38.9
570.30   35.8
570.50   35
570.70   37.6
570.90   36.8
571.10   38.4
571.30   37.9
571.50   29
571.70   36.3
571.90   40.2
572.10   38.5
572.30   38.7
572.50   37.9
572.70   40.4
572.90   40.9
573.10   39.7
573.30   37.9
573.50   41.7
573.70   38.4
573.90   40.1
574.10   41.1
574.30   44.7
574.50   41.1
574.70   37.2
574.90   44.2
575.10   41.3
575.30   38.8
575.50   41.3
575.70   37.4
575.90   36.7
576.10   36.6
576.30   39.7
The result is 0.290 nm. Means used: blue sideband 42.3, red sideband 39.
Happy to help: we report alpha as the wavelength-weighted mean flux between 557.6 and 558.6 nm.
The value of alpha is 39.9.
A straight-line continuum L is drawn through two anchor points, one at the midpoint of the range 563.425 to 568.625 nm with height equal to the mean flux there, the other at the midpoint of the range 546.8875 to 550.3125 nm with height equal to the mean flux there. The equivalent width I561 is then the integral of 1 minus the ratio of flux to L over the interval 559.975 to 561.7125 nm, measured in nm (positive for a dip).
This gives 0.13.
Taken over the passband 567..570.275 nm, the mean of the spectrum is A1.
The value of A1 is 38.8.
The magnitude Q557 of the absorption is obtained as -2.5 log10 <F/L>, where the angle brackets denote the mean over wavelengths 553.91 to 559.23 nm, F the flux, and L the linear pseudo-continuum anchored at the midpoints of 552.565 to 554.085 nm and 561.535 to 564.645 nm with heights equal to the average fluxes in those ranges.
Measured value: 0.03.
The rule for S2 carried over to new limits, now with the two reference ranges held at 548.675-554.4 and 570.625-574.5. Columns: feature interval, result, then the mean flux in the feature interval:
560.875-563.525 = 0.14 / 38.2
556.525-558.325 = 0.02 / 40.5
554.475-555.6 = 0.06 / 39.2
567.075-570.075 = 0.03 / 39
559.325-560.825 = 0.09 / 38.2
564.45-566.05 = 0.00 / 39.8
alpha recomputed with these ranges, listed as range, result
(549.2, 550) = 43.8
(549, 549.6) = 43.8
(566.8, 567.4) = 40.3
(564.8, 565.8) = 38.4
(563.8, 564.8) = 42.1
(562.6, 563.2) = 41.4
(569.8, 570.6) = 37.1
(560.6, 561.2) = 37.5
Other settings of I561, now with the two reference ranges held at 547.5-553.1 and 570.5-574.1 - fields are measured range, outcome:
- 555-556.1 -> 0.04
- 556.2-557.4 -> 0.03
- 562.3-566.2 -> 0.00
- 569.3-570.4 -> 0.02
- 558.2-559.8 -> 0.09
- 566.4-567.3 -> -0.01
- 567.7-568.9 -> 0.01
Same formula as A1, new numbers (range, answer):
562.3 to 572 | 38.8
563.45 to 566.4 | 40.1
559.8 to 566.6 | 39.1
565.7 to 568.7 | 39.4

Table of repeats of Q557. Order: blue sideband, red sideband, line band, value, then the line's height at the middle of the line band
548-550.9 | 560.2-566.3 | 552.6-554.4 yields 0.01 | 42.2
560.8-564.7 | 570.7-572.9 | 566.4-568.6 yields -0.02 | 38.4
